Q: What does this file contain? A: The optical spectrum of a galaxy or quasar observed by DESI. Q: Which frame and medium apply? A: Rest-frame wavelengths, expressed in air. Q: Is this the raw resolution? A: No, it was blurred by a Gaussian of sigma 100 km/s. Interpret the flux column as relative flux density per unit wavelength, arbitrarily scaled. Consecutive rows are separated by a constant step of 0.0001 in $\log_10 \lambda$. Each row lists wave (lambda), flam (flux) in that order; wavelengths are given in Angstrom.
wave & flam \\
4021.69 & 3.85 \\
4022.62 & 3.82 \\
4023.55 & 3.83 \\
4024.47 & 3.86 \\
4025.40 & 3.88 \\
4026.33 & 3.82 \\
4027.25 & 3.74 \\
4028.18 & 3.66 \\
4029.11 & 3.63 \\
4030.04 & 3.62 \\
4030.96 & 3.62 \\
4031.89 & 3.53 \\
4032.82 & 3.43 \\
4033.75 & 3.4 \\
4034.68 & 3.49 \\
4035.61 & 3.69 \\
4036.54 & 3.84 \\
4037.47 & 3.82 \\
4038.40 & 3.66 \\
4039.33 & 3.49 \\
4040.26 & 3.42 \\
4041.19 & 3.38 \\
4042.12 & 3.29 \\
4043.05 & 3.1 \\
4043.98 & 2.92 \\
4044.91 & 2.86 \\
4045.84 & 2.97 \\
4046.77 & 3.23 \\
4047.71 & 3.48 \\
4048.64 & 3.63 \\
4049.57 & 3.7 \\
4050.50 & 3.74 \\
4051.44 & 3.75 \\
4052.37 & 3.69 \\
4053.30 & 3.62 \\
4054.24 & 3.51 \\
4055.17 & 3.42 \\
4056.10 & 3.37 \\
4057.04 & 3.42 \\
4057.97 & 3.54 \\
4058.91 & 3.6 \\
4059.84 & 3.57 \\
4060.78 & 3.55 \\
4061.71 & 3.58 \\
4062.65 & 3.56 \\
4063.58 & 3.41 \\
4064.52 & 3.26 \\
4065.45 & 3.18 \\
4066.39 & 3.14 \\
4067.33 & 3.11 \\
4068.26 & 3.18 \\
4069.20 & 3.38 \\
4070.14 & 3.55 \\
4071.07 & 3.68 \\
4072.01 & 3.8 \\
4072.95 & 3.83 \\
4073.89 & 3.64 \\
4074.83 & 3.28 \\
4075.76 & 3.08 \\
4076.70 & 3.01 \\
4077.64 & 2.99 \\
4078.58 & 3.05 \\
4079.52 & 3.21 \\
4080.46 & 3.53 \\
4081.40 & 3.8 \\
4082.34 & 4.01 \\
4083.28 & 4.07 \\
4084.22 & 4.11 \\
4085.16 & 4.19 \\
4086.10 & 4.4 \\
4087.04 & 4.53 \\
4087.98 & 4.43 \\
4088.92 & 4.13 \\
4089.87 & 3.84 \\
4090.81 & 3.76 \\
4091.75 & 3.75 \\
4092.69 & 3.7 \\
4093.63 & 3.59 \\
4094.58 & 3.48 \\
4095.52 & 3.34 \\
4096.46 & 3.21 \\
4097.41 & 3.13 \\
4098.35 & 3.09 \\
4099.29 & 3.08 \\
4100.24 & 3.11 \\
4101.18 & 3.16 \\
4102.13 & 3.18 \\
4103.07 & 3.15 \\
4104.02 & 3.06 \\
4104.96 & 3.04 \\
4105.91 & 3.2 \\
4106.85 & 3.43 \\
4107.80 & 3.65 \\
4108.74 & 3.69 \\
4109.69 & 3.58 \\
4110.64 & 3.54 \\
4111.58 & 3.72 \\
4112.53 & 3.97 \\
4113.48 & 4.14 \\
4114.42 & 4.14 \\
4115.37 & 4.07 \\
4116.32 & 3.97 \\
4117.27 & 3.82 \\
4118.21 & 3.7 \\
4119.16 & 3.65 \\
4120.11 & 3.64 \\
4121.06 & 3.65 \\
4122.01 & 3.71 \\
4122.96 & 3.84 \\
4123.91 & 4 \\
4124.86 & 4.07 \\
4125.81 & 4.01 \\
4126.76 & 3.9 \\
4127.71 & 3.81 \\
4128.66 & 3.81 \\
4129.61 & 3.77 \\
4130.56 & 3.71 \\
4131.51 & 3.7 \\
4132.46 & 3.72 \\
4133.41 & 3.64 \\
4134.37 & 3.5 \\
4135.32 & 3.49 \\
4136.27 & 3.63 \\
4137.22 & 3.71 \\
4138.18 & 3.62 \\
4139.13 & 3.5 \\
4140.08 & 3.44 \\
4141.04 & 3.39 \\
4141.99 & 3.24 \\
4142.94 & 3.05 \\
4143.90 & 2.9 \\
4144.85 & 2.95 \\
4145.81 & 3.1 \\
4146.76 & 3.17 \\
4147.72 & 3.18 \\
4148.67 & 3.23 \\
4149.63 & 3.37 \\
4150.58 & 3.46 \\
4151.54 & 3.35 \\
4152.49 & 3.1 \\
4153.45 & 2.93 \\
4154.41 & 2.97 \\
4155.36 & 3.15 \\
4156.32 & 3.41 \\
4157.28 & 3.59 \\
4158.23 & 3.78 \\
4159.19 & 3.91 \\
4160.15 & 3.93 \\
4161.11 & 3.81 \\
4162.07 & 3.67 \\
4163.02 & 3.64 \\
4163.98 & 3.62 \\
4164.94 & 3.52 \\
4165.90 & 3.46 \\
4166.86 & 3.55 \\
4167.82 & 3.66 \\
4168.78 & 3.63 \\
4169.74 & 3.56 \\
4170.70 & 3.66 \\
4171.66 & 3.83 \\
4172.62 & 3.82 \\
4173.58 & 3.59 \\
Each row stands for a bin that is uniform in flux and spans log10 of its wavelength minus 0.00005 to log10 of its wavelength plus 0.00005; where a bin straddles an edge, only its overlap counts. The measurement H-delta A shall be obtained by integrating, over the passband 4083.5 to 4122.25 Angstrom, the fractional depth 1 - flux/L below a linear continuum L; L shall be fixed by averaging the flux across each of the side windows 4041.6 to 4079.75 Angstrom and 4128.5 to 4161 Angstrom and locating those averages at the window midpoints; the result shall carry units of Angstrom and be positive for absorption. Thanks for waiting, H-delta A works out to -2.8 Angstrom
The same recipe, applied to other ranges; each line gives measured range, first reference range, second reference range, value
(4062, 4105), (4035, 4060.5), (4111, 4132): 1.7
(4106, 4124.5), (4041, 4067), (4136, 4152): -2.4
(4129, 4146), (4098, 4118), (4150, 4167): 0.2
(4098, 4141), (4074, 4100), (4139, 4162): -1.9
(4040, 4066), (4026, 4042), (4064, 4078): 0.3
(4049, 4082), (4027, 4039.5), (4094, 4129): 1.4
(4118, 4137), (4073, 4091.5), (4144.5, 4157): -2.1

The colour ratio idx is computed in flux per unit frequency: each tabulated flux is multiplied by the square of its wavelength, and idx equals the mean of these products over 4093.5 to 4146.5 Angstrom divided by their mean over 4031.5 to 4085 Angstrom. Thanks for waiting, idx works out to 1.1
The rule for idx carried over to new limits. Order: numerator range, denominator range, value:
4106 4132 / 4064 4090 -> 1.07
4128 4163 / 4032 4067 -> 1.05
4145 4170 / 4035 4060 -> 1.05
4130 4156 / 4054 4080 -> 1.02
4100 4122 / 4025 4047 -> 1.07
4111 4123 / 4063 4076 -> 1.16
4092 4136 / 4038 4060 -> 1.08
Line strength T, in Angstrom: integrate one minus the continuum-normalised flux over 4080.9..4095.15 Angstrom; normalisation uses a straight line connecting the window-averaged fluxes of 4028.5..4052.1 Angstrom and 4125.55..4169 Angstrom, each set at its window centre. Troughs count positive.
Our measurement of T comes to -2.1 Angstrom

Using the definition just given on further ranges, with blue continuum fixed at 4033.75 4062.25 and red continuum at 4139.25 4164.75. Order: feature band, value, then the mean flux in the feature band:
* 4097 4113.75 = 0.2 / 3.38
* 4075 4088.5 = -1.2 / 3.74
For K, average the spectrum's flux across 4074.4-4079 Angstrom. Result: 3.08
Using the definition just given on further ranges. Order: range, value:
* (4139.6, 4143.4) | 3.28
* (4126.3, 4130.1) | 3.82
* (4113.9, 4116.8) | 4.06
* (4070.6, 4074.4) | 3.73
